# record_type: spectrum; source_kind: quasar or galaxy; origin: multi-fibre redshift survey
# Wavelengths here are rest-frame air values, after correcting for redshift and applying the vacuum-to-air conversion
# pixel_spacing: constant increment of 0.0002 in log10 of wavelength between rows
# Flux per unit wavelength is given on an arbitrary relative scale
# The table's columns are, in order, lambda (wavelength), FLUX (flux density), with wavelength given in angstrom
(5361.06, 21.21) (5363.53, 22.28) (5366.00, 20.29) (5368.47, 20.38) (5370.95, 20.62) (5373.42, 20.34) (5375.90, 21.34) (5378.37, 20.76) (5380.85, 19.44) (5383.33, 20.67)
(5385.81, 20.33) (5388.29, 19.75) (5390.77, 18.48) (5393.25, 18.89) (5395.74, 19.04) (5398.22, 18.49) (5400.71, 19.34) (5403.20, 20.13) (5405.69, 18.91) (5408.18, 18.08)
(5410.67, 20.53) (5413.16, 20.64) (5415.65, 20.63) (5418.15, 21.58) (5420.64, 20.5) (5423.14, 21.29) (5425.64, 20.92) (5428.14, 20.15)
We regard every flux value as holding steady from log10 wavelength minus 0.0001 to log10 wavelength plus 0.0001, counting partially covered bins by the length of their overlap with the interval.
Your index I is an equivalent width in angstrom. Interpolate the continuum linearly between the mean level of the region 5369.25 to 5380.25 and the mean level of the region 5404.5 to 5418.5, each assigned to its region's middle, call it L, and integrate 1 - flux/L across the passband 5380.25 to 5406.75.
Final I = 1.18 angstrom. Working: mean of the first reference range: 20.7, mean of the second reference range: 20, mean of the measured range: 19.4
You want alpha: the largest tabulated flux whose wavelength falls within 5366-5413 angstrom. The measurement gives 21.34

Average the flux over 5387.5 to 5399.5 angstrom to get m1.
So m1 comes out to 18.9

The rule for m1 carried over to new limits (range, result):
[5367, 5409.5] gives 19.7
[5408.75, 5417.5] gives 20.5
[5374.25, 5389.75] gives 20.4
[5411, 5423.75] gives 20.9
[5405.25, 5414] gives 19.6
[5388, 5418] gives 19.5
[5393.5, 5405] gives 19.2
